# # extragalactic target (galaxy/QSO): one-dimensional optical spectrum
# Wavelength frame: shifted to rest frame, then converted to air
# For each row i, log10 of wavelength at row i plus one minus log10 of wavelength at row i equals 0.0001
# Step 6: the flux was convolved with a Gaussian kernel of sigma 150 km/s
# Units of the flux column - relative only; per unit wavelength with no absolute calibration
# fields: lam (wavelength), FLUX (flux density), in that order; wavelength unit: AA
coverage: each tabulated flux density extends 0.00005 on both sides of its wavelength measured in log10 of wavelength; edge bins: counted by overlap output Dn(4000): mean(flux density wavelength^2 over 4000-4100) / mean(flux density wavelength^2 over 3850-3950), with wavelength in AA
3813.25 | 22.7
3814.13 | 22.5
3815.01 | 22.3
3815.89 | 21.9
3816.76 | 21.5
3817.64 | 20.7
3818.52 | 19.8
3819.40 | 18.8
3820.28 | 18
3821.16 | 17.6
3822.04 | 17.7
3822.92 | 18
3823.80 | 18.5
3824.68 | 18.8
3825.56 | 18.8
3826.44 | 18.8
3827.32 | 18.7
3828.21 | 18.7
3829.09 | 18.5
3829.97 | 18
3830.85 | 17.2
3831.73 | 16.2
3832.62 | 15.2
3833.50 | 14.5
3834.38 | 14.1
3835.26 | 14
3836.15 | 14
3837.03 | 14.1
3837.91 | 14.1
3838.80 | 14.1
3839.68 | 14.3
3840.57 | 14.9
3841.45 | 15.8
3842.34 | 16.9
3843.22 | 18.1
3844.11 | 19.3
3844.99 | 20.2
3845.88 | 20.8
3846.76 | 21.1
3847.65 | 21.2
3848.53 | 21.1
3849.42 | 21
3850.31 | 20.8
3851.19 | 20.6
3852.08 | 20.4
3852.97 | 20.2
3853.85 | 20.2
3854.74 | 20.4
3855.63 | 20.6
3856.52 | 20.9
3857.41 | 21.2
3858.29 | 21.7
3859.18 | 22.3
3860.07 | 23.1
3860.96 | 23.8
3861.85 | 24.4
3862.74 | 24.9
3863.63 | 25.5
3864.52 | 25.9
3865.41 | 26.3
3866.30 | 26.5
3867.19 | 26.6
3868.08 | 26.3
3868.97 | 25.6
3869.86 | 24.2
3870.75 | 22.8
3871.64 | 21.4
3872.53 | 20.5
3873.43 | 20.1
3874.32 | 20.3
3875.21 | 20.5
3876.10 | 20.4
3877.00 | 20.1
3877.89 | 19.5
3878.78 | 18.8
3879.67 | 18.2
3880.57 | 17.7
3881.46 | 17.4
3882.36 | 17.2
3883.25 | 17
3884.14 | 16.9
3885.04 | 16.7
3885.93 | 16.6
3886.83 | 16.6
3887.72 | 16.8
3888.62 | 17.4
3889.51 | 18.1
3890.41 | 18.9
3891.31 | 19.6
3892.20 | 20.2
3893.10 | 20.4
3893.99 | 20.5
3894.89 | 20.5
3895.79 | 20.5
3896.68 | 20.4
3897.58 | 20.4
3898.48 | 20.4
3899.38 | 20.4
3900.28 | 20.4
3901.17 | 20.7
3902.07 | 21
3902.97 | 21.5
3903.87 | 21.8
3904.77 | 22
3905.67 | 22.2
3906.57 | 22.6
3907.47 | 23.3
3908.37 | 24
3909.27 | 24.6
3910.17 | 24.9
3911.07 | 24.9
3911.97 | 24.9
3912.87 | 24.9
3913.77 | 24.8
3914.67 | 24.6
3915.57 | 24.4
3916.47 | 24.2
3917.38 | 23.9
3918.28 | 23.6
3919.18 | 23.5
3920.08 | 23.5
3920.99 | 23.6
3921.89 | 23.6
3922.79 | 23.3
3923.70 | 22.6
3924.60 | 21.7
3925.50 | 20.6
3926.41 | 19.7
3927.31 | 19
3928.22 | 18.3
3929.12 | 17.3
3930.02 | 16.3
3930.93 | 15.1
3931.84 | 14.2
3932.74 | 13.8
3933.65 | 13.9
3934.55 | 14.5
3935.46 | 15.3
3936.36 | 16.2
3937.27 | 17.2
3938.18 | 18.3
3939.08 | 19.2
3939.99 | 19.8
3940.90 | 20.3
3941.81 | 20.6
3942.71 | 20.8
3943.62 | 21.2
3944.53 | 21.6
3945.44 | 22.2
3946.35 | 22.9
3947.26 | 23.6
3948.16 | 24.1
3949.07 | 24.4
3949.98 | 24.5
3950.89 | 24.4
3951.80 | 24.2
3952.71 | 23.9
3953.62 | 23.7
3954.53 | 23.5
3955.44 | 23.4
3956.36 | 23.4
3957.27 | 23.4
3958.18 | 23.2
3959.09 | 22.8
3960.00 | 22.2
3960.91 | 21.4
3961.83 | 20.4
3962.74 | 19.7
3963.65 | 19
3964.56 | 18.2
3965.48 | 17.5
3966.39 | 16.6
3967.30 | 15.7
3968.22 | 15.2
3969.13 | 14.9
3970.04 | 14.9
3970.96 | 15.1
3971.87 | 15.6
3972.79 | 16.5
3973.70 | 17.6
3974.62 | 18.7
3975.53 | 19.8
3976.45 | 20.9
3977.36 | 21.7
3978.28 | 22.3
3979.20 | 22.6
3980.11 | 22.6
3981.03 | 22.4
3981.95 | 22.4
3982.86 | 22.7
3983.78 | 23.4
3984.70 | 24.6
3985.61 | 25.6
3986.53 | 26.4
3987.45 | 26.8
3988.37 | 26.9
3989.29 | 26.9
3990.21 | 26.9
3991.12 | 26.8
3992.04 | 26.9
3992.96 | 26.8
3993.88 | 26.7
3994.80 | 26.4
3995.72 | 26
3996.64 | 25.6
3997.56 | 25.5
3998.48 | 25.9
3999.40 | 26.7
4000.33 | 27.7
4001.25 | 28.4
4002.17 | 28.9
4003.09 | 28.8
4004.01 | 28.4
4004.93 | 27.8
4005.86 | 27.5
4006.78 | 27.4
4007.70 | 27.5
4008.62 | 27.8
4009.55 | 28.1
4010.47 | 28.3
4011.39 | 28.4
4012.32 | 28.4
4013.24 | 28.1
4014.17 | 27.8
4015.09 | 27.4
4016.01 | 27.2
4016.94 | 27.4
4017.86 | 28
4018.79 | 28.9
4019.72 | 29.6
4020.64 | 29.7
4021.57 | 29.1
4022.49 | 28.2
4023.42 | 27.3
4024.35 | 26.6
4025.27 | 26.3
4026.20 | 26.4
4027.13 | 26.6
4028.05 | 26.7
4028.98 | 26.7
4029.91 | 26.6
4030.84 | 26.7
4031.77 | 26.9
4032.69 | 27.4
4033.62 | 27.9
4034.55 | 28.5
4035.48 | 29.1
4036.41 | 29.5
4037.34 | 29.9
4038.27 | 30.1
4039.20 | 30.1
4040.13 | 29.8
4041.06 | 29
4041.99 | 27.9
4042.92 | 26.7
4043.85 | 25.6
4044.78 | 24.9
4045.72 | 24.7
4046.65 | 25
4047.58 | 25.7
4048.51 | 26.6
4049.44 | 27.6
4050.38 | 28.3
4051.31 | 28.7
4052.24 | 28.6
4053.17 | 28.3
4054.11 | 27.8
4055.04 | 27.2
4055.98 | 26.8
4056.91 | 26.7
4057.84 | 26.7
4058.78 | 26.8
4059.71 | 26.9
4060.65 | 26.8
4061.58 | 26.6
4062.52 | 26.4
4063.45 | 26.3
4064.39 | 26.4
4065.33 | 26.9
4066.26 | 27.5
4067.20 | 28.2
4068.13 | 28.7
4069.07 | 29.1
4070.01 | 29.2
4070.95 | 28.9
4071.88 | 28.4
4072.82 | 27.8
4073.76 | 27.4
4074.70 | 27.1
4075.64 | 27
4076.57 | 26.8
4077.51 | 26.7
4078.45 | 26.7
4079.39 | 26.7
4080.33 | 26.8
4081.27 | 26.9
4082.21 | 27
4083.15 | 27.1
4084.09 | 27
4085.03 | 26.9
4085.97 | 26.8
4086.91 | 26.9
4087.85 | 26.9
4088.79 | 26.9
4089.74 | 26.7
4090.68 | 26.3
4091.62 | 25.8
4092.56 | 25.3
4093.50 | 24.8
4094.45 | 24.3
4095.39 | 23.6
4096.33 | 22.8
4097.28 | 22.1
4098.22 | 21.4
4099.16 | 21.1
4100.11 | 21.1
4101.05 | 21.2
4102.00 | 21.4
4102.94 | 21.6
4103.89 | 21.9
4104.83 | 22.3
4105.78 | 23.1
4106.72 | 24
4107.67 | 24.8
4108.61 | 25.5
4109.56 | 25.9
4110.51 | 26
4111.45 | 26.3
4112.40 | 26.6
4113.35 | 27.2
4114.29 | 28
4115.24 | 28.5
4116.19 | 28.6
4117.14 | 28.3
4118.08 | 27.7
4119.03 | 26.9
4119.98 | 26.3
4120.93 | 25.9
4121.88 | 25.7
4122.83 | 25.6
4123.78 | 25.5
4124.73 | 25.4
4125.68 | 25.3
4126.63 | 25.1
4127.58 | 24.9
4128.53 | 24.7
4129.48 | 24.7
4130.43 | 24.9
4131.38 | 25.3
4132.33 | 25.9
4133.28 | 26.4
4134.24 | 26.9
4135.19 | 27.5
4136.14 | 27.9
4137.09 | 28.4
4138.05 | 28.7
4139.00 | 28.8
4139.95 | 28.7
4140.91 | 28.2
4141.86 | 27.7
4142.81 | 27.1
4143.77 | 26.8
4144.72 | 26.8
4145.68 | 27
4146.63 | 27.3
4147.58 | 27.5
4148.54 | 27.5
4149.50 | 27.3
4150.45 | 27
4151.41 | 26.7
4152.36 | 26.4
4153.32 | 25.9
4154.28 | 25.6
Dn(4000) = 1.40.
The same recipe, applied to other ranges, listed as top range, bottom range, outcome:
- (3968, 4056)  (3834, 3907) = 1.39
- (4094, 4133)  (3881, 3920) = 1.31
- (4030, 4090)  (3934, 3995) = 1.34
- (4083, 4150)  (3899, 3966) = 1.32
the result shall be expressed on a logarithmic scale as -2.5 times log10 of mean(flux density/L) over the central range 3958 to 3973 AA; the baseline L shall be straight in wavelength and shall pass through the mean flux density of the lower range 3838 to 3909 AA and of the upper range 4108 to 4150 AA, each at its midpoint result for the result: 0.25 mag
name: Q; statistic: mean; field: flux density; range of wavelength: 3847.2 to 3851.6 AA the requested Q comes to 20.9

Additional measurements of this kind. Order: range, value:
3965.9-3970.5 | 15.5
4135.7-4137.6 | 28.1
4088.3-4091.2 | 26.6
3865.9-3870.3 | 25.9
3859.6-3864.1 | 24.3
